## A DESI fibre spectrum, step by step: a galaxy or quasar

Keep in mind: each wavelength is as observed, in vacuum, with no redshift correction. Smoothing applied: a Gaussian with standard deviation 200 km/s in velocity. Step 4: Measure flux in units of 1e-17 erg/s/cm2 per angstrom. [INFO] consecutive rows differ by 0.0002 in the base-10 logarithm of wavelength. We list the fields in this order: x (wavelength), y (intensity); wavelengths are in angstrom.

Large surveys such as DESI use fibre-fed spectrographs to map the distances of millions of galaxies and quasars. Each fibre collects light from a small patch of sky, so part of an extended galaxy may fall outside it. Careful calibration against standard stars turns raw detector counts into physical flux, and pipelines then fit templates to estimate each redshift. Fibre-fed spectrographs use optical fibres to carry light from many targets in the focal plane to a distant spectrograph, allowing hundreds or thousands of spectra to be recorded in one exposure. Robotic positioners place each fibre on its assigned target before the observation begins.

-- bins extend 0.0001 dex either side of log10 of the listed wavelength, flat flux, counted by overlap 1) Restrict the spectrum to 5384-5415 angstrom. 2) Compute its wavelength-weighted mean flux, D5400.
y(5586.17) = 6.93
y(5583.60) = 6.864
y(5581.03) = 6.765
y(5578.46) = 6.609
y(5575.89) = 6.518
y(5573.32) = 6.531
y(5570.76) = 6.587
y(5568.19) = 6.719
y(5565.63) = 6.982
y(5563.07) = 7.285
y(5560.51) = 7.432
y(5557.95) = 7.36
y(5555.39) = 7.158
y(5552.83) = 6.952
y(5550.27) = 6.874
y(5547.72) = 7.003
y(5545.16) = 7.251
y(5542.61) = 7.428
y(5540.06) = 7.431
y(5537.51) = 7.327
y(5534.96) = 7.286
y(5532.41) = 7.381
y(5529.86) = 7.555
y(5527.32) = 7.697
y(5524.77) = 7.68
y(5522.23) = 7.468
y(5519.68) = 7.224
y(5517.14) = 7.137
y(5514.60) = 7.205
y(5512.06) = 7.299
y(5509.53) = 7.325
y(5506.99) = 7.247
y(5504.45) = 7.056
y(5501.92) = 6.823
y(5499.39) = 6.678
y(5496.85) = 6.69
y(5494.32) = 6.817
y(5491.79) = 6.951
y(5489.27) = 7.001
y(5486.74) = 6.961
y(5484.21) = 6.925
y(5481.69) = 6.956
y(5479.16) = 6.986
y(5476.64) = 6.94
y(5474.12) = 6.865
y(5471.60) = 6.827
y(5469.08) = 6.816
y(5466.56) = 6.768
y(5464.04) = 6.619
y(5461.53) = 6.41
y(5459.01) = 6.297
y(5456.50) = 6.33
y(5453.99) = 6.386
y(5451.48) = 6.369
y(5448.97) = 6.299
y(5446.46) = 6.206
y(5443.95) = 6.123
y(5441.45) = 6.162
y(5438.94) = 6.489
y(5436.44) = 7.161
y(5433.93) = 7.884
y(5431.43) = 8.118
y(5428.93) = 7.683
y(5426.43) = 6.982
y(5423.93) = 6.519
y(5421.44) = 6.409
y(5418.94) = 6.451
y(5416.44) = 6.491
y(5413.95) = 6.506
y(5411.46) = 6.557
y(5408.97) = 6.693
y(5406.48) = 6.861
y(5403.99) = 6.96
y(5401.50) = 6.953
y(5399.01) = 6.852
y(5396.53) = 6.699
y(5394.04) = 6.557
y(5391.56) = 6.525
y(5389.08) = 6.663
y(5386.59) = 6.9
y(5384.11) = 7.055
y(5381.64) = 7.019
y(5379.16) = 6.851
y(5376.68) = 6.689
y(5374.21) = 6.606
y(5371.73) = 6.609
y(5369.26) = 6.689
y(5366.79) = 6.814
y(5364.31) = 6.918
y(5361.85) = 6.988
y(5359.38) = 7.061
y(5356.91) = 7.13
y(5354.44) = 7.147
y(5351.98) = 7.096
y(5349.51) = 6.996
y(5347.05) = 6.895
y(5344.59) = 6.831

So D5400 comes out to 6.74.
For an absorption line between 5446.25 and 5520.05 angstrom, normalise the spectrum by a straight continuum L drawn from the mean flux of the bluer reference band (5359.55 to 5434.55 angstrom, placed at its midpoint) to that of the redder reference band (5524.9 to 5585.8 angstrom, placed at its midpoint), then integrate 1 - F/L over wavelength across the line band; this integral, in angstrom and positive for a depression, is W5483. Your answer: 1.7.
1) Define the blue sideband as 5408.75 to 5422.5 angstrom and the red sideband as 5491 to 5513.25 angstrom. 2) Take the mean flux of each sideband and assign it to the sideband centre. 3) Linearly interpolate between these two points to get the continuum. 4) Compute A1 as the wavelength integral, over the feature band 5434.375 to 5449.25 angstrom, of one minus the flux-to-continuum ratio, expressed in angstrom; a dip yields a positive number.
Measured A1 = 0.3 angstrom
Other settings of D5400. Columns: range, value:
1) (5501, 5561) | 7.27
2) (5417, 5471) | 6.69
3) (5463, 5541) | 7.1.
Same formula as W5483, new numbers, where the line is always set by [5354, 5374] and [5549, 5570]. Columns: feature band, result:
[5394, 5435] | 0.3 angstrom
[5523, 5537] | -0.9 angstrom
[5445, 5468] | 1.9 angstrom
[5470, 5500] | 0.5 angstrom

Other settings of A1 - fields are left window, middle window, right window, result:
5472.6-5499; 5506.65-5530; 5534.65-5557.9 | -1.1 angstrom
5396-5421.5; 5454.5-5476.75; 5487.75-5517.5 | 0.8 angstrom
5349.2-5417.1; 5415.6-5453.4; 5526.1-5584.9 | 0.8 angstrom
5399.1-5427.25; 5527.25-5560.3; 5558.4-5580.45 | -2.2 angstrom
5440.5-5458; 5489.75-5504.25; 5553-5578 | -0.6 angstrom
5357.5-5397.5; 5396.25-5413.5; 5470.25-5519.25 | 0.1 angstrom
